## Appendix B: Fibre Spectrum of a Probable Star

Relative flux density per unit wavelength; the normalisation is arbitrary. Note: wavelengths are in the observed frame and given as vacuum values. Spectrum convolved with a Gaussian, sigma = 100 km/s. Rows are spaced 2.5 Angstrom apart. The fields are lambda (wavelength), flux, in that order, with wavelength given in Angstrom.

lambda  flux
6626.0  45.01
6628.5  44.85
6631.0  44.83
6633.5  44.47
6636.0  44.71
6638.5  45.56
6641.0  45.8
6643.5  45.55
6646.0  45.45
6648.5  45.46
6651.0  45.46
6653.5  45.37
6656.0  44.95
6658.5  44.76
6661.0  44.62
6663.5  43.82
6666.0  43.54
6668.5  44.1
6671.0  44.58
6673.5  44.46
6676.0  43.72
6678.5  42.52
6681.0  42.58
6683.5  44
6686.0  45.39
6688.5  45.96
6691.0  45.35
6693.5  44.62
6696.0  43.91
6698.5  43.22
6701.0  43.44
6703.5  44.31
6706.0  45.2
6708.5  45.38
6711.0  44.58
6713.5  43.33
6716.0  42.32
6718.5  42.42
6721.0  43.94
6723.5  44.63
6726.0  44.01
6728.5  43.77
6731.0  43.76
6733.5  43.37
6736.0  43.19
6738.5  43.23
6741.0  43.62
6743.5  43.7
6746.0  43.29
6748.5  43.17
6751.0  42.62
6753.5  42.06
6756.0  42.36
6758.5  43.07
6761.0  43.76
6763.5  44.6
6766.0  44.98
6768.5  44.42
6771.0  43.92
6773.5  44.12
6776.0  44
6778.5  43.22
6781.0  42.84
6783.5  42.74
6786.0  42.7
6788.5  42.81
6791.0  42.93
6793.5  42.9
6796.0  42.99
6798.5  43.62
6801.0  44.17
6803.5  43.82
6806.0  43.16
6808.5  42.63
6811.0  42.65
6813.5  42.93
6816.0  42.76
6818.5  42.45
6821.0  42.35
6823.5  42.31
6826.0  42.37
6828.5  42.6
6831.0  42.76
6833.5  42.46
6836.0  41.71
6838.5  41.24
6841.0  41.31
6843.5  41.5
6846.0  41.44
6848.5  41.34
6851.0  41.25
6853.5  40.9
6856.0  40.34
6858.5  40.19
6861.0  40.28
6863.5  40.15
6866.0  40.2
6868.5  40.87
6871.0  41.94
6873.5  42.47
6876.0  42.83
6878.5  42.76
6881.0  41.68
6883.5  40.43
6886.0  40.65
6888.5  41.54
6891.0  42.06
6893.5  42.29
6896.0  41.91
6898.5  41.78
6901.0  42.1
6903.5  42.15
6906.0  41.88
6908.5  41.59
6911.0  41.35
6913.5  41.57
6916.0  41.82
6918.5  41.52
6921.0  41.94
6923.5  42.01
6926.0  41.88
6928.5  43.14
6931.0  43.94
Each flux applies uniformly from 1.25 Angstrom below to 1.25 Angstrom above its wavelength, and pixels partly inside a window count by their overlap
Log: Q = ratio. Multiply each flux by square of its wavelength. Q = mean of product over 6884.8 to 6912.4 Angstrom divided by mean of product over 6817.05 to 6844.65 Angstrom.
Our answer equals 1.0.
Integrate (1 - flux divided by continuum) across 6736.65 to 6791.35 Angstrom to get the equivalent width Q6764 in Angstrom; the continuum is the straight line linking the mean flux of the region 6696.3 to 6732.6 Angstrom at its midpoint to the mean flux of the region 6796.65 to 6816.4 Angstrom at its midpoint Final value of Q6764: 0.2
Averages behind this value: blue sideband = 43.9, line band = 43.4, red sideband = 43.2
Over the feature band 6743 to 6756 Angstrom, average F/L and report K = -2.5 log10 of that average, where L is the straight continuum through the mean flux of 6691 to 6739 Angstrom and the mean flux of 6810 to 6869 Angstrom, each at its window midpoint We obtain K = 0.01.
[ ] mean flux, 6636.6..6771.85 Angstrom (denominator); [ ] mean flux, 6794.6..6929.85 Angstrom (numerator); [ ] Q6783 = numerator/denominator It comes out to 0.95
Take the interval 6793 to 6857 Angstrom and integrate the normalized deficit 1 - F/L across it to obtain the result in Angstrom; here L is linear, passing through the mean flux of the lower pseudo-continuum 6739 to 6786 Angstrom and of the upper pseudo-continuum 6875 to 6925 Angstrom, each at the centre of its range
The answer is 0.58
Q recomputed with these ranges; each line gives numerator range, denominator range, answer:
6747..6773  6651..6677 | 1.01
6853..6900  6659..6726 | 0.99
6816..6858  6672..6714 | 0.98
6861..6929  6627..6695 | 1.00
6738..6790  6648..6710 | 1.00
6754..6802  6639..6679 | 1.01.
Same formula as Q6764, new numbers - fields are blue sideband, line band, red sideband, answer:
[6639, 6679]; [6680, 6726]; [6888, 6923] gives 0.0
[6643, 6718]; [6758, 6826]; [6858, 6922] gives -0.6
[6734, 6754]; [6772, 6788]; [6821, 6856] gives -0.2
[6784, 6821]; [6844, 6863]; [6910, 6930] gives 0.8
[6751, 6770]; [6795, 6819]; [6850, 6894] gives -0.3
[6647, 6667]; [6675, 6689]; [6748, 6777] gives 0.2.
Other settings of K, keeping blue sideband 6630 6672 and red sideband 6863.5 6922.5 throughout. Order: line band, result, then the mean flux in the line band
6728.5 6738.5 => 0.01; 43.5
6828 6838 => 0.00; 42.3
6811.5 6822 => 0.00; 42.6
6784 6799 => 0.00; 42.9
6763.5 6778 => -0.02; 44.3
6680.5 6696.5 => -0.01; 44.7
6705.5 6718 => 0.00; 44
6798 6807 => -0.02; 43.7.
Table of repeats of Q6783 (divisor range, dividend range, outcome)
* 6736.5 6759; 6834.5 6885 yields 0.96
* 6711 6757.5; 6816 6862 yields 0.96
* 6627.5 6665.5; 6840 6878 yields 0.91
